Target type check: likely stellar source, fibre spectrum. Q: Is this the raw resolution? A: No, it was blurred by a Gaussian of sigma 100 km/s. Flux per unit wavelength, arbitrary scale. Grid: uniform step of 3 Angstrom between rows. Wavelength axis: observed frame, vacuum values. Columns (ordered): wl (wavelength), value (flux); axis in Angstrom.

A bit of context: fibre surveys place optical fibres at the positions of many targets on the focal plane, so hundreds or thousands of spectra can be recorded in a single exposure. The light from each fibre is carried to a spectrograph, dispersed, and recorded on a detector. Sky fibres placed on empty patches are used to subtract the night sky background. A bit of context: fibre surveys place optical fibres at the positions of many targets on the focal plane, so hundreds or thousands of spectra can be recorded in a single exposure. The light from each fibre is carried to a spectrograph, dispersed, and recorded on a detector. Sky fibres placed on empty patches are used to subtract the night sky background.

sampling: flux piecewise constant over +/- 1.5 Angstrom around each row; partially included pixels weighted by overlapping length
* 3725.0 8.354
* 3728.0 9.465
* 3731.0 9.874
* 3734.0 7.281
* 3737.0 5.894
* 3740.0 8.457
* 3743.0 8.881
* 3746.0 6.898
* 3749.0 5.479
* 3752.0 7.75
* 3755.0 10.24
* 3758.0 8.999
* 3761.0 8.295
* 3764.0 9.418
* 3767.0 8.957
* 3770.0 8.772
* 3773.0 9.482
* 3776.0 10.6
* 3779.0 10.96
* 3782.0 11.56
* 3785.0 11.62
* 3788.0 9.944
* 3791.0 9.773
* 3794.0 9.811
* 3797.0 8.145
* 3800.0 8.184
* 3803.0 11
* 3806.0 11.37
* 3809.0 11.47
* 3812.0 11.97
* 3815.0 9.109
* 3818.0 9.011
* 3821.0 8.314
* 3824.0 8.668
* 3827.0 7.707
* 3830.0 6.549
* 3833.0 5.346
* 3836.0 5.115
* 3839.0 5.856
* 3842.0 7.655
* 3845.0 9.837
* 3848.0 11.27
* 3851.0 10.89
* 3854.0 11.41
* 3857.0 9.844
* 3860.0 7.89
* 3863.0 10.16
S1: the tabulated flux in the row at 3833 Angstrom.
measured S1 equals 5.346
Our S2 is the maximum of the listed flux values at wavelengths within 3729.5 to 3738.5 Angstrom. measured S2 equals 9.874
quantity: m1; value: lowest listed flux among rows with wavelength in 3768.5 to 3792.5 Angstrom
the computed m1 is 8.772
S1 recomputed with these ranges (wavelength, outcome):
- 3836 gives 5.115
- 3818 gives 9.011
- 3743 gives 8.881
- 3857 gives 9.844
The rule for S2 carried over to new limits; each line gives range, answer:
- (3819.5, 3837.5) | 8.668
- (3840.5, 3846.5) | 9.837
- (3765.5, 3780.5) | 10.96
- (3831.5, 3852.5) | 11.27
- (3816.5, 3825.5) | 9.011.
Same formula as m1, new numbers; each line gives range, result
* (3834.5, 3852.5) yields 5.115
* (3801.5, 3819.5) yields 9.011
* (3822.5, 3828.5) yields 7.707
